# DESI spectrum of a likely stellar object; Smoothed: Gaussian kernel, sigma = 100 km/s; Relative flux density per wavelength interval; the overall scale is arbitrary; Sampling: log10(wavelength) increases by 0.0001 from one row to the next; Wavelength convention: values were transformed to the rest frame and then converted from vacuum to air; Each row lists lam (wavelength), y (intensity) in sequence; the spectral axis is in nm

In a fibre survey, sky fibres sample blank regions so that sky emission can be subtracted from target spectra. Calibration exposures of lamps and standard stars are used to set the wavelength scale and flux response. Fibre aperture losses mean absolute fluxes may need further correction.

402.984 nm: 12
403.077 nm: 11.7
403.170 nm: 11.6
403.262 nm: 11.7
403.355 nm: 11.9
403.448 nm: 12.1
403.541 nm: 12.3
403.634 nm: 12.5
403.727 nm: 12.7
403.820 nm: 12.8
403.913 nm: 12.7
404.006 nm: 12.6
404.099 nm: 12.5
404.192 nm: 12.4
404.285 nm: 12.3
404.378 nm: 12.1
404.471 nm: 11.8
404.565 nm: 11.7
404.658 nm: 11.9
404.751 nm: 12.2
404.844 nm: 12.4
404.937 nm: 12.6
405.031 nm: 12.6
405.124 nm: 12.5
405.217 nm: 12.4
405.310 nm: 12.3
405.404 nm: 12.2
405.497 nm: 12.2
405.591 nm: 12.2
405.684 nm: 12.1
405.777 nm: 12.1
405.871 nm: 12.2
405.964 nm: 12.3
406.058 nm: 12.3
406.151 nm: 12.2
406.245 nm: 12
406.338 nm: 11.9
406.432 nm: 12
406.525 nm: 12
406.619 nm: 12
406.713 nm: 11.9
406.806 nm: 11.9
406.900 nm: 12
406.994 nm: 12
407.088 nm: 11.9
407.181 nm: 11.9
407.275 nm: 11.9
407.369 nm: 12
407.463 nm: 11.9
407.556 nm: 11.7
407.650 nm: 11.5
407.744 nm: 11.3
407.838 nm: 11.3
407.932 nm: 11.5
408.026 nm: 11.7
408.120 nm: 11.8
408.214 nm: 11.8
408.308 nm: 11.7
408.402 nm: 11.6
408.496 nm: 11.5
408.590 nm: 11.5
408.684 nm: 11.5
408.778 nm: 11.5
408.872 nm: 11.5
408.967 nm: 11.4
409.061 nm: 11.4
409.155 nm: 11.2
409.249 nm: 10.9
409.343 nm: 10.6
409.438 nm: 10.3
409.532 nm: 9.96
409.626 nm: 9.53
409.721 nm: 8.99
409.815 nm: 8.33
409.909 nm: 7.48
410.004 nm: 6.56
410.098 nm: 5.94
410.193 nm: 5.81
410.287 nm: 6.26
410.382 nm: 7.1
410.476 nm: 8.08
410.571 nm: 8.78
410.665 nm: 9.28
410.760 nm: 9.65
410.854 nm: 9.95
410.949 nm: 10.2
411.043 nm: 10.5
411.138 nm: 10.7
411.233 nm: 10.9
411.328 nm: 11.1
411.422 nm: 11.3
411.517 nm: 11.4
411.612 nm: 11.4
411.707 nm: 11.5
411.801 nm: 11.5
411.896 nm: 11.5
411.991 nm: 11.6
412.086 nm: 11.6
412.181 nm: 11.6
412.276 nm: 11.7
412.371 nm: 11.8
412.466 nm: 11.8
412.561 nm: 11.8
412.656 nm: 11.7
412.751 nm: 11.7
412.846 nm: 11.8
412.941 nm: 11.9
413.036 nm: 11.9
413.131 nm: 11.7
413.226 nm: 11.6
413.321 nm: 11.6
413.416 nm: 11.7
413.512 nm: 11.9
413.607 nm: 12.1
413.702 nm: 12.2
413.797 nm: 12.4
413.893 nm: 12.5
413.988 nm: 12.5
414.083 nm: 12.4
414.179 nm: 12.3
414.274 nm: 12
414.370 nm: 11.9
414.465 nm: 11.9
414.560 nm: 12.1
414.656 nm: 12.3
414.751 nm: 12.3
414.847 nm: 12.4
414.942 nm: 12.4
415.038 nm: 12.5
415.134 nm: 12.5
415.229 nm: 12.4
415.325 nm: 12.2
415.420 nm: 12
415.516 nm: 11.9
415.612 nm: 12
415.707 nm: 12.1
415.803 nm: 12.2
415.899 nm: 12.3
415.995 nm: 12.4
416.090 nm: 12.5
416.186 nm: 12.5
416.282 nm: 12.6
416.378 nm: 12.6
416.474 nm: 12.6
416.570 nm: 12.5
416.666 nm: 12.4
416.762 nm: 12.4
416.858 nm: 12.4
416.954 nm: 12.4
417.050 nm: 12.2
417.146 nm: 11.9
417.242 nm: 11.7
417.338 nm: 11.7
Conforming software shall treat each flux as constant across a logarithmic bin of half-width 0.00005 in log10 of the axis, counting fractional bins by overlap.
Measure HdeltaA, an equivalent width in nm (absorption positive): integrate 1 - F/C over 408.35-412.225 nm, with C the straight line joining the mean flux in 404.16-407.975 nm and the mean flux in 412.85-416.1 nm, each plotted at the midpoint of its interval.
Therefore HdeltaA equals 0.64 nm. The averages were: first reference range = 12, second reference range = 12.1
